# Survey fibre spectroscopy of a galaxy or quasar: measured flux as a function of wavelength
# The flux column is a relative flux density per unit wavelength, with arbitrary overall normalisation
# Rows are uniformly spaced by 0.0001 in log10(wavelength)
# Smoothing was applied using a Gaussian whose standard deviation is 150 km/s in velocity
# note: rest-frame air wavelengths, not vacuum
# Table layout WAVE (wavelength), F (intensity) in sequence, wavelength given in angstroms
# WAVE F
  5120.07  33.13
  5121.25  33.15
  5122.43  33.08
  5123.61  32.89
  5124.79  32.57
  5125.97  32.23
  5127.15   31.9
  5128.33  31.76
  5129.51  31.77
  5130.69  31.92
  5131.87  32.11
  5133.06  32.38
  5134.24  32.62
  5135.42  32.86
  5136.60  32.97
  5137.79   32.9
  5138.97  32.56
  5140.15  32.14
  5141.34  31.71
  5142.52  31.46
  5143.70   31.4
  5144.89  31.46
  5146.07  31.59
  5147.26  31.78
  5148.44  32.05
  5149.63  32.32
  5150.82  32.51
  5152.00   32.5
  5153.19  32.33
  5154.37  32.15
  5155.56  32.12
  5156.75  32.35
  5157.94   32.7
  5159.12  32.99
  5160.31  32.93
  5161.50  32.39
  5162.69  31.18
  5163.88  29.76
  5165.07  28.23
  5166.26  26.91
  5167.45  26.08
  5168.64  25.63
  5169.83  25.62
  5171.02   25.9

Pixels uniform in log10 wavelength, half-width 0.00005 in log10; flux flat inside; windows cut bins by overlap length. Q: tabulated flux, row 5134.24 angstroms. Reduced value 32.62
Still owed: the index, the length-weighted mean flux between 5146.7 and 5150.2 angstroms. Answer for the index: 32.1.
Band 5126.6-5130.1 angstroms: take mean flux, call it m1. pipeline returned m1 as 31.8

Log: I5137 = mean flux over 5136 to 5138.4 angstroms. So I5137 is 32.9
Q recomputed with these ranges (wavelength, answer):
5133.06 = 32.38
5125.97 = 32.23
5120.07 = 33.13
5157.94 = 32.7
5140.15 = 32.14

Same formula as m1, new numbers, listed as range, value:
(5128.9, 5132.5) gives 31.9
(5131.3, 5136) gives 32.5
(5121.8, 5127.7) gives 32.5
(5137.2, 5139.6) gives 32.8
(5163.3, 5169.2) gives 27.3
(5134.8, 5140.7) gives 32.7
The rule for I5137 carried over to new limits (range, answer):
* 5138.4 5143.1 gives 32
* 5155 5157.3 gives 32.2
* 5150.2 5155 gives 32.4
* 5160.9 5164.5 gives 31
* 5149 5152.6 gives 32.4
